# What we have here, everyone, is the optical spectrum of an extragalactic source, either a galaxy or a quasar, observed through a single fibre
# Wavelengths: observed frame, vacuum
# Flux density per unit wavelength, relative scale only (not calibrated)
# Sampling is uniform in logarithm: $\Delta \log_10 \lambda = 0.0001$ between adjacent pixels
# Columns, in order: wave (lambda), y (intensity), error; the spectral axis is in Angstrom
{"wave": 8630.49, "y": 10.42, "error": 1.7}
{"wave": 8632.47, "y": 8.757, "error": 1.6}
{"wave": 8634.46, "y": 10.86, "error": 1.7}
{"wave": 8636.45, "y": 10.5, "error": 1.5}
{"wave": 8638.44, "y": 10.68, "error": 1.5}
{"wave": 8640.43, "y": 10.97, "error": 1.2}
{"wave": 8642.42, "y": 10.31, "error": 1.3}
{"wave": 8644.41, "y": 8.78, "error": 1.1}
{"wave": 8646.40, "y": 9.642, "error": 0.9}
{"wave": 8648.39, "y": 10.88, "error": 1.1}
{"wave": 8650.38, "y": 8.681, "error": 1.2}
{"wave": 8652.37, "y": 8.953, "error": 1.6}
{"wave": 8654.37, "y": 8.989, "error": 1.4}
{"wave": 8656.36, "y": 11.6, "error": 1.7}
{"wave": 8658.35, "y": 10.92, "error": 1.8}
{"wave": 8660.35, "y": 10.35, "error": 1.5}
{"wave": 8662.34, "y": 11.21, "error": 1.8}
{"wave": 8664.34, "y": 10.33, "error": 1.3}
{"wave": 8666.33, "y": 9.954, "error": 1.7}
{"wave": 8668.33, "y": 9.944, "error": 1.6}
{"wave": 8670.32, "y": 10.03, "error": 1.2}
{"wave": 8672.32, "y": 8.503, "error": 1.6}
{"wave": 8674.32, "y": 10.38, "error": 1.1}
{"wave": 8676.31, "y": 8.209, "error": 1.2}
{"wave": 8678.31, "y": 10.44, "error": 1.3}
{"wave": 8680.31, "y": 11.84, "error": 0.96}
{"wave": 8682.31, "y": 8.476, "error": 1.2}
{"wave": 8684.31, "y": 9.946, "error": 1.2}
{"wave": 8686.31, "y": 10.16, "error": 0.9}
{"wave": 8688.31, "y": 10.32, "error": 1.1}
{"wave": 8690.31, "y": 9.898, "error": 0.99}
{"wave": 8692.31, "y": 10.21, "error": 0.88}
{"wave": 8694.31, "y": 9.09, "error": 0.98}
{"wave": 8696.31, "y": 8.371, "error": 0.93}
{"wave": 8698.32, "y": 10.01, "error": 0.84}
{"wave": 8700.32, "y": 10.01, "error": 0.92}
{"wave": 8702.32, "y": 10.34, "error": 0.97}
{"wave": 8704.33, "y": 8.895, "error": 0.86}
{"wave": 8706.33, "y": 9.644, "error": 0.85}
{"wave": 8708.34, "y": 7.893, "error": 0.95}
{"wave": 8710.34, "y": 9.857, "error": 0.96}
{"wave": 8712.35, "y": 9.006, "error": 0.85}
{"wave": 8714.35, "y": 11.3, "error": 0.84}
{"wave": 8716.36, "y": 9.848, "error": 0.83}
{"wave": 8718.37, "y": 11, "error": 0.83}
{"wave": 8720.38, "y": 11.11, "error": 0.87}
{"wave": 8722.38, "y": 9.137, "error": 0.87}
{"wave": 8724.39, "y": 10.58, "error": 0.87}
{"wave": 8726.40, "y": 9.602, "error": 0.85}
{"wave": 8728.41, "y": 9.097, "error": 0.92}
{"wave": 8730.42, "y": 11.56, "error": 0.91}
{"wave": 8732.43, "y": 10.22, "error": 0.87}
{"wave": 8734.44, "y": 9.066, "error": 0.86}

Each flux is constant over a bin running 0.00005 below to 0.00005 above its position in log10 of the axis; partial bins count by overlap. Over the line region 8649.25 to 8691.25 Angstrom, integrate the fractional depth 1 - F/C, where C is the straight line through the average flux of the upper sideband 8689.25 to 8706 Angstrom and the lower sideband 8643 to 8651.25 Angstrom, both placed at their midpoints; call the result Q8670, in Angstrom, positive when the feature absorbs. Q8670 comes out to -1.7 Angstrom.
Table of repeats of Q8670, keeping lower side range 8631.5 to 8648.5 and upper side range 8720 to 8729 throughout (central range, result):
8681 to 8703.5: 0.51 Angstrom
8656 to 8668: -0.70 Angstrom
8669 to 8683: 0.39 Angstrom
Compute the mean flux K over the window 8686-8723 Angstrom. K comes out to 9.8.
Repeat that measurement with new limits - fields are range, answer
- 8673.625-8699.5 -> 9.79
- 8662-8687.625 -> 9.93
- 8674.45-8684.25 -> 9.82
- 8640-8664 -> 10.1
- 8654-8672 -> 10.3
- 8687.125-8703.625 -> 9.77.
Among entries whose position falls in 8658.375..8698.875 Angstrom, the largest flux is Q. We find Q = 11.84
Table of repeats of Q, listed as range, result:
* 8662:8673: 11.21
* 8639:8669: 11.6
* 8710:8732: 11.56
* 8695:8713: 10.34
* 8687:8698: 10.32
